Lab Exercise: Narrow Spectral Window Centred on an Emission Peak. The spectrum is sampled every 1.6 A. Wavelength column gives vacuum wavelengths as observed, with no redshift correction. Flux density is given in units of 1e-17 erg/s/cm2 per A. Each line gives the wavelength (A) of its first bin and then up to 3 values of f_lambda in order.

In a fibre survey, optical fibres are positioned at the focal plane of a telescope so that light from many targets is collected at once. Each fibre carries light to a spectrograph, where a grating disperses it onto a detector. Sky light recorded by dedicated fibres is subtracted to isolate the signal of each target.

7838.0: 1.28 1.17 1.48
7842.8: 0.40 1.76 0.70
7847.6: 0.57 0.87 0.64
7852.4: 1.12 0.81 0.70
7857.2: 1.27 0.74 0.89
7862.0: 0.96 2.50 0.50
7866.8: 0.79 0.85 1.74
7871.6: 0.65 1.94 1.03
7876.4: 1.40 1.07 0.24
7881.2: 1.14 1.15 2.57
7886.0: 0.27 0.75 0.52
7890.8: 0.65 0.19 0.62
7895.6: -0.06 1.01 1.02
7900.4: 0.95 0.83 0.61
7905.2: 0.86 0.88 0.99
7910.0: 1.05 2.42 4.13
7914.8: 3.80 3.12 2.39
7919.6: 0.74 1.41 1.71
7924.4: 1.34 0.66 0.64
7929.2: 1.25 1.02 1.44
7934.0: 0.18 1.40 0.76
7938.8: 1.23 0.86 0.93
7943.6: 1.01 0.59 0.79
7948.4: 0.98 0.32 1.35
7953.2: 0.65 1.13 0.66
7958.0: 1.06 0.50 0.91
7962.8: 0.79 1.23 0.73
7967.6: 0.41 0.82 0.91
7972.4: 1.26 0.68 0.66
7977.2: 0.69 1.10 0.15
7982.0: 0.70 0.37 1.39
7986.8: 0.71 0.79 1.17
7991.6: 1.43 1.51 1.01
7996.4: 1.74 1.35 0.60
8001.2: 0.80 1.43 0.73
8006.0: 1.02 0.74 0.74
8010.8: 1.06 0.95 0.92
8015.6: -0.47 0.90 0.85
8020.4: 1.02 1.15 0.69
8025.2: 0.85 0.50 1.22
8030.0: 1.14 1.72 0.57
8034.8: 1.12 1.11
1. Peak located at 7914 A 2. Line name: H-beta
